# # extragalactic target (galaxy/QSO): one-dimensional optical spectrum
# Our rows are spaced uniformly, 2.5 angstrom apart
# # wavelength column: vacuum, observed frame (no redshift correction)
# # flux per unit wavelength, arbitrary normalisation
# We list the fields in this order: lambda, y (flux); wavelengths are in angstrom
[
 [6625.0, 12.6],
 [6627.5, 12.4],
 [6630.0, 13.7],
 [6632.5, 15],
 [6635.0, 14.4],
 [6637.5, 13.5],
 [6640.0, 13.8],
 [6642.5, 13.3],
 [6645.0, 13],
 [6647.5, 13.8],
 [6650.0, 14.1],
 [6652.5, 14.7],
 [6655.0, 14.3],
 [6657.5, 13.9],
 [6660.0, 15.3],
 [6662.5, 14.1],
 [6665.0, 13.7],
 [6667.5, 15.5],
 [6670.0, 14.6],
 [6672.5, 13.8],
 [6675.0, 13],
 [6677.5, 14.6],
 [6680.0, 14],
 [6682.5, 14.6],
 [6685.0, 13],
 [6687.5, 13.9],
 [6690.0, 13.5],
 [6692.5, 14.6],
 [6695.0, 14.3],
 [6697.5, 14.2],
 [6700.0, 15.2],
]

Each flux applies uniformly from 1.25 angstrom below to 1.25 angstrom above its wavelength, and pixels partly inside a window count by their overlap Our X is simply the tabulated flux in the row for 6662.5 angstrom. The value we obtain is 14.1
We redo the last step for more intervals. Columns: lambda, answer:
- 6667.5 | 15.5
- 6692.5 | 14.6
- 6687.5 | 13.9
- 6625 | 12.6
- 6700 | 15.2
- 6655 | 14.3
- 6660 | 15.3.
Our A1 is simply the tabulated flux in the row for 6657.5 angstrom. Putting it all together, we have 13.9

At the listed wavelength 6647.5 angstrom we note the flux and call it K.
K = 13.8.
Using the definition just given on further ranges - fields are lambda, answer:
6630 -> 13.7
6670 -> 14.6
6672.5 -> 13.8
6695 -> 14.3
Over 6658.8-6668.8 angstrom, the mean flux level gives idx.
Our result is 14.6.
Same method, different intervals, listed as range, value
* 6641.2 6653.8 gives 13.8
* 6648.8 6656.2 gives 14.4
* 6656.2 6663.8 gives 14.4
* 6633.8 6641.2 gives 13.9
